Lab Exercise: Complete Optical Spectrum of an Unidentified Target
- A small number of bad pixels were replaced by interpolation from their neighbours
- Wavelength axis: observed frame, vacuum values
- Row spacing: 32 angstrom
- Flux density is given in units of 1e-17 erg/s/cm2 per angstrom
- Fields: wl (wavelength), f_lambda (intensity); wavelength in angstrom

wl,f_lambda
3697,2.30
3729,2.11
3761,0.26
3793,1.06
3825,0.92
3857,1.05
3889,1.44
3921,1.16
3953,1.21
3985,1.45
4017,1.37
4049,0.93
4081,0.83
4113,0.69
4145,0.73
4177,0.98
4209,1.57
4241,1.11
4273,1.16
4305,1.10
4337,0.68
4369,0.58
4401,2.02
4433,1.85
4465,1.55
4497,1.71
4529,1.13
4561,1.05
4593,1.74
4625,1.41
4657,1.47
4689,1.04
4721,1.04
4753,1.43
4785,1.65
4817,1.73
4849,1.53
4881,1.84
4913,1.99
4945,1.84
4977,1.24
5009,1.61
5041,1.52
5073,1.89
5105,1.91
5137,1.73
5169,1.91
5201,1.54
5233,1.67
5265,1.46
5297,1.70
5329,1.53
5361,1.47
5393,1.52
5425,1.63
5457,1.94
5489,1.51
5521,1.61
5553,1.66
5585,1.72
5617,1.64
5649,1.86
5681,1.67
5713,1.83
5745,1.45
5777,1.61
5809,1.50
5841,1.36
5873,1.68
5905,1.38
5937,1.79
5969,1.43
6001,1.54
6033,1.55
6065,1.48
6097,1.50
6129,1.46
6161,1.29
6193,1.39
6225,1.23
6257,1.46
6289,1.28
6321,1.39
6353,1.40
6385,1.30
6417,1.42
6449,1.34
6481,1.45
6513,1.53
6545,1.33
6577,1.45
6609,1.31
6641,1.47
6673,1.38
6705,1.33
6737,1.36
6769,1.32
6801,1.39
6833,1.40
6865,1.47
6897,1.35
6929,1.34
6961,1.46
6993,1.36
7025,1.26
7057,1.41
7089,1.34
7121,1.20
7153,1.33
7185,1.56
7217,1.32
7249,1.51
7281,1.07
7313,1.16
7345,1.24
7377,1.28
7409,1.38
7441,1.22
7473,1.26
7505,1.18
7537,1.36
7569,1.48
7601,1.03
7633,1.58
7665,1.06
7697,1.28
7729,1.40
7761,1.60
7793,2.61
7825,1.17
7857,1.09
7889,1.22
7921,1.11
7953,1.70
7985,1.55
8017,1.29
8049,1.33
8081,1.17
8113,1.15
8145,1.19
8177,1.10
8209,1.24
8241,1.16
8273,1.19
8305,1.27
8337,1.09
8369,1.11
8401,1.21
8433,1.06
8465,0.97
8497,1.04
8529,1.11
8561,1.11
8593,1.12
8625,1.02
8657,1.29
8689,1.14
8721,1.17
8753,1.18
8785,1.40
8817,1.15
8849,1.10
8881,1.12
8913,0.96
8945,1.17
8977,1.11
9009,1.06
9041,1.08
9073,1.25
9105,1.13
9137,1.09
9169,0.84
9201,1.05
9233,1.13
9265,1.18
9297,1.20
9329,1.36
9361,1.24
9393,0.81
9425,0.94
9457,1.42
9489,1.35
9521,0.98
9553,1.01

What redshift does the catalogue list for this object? 0.185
